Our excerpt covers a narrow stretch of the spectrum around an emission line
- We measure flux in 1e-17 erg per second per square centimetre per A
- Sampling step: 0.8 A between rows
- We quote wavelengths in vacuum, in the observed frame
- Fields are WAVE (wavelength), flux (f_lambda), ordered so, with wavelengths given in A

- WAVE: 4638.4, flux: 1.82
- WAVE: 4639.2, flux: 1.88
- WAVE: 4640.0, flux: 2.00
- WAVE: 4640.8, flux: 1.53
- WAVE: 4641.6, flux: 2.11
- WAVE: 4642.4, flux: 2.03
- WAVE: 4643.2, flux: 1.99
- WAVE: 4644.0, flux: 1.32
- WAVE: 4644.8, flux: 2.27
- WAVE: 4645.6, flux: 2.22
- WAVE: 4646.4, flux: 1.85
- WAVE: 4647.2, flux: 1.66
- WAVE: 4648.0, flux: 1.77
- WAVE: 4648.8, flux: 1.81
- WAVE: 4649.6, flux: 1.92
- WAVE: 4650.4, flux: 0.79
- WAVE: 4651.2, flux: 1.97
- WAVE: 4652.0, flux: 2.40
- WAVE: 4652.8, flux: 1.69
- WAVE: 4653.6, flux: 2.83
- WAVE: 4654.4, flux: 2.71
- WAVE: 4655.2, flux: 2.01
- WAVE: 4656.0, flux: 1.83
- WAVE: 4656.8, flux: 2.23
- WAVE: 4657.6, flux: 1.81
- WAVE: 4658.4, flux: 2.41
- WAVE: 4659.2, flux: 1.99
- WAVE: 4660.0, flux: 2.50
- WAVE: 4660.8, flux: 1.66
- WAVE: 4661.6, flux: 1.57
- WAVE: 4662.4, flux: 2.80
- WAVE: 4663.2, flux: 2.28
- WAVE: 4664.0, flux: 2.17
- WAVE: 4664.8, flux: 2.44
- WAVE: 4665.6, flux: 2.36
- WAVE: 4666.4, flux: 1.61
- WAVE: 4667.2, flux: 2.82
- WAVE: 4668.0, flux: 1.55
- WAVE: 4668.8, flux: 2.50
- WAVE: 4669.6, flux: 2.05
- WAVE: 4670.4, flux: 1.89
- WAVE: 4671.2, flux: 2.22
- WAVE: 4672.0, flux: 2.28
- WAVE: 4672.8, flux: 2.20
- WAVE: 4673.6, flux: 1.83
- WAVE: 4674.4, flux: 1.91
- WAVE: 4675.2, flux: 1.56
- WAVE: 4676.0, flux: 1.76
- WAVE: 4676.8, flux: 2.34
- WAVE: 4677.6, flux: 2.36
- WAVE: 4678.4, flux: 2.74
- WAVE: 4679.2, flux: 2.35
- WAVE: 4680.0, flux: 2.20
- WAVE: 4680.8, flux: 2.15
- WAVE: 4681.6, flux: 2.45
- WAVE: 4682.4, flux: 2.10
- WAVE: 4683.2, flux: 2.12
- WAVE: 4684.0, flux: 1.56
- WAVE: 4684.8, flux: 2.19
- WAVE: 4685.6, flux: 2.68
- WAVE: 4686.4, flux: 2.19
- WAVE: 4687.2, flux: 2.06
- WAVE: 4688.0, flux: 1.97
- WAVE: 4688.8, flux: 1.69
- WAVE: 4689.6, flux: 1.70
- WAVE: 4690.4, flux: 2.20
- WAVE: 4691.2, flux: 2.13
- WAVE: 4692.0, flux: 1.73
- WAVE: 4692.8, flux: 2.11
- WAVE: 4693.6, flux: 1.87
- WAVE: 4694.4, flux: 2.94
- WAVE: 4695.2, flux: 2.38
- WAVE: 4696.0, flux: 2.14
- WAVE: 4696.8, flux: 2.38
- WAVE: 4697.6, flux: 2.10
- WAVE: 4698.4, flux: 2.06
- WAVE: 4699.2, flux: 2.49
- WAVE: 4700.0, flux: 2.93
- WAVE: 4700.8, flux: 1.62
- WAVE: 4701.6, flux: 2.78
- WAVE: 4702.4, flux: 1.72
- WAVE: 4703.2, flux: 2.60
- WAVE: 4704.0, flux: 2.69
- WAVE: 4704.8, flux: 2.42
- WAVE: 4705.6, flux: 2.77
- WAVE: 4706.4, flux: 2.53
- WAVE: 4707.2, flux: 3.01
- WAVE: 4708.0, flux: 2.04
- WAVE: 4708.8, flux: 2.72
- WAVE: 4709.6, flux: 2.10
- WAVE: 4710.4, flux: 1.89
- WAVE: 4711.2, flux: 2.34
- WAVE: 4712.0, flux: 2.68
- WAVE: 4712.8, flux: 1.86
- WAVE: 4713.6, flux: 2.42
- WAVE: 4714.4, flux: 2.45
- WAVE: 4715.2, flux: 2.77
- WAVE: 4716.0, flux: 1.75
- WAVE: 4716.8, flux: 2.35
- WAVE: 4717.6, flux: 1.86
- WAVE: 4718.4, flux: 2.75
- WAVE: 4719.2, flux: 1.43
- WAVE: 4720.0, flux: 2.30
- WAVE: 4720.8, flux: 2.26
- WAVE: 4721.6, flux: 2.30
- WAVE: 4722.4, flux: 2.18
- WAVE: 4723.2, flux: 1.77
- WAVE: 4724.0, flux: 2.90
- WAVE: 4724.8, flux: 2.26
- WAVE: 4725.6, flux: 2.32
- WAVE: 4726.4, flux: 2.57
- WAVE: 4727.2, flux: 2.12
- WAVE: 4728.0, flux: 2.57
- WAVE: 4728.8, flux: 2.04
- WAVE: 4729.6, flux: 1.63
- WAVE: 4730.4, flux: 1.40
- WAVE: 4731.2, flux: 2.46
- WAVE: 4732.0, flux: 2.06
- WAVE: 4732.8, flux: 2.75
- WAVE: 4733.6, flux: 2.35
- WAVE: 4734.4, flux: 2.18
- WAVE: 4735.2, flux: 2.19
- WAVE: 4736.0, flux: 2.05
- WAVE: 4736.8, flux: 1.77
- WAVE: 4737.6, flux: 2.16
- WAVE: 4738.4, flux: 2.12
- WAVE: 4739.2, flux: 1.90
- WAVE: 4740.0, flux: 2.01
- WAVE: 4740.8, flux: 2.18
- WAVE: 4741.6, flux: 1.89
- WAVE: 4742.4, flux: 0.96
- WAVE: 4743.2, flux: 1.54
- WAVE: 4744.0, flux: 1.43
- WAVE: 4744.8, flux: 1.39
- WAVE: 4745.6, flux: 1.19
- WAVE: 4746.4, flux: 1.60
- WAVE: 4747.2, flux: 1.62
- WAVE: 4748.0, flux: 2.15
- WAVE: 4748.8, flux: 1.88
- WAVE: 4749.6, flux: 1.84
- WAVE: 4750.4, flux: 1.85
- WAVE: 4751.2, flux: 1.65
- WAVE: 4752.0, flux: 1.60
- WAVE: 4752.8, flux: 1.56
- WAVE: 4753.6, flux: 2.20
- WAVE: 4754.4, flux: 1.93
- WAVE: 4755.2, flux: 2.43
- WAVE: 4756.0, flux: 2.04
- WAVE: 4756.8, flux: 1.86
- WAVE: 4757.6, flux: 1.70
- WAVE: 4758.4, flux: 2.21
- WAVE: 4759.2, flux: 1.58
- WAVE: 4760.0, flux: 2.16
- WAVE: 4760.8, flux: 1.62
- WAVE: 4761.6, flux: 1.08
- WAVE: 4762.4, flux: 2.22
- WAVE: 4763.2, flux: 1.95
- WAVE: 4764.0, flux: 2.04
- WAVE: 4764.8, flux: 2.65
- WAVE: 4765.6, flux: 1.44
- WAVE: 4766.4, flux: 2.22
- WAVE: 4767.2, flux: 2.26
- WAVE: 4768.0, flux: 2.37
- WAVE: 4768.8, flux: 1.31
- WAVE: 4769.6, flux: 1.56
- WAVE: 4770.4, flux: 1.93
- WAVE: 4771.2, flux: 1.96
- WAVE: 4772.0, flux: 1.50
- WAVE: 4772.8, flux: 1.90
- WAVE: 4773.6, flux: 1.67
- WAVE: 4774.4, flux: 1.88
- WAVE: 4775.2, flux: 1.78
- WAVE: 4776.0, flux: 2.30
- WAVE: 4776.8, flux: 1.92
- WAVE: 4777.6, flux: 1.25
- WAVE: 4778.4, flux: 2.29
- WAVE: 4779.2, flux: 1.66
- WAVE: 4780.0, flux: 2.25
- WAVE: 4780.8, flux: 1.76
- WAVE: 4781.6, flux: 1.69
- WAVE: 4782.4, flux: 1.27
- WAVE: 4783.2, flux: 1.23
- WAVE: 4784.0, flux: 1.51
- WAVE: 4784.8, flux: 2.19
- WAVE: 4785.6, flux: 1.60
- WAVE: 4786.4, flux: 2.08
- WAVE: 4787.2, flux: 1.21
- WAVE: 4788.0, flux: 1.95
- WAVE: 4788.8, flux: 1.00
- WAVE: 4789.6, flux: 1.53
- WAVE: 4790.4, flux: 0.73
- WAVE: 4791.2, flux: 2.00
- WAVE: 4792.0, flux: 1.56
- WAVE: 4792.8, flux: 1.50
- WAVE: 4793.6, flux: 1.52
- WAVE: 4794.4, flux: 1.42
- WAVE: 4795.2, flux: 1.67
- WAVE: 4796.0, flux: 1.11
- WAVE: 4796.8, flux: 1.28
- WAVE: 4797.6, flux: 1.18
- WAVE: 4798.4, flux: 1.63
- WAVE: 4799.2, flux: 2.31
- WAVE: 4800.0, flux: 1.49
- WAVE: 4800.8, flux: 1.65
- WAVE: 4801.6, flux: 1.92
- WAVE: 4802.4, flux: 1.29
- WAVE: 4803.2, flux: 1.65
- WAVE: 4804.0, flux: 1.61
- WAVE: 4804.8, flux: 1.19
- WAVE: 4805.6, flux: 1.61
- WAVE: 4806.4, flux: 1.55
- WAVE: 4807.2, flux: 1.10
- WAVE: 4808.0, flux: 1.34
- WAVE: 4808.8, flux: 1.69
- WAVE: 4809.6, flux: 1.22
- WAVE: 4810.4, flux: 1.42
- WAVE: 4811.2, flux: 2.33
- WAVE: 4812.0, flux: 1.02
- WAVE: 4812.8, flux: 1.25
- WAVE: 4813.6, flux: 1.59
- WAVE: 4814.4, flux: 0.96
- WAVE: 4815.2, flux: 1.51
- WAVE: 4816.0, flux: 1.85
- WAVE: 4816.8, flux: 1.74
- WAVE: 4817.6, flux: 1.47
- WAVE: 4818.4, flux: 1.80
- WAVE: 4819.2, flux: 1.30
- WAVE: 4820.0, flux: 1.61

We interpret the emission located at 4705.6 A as C III]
